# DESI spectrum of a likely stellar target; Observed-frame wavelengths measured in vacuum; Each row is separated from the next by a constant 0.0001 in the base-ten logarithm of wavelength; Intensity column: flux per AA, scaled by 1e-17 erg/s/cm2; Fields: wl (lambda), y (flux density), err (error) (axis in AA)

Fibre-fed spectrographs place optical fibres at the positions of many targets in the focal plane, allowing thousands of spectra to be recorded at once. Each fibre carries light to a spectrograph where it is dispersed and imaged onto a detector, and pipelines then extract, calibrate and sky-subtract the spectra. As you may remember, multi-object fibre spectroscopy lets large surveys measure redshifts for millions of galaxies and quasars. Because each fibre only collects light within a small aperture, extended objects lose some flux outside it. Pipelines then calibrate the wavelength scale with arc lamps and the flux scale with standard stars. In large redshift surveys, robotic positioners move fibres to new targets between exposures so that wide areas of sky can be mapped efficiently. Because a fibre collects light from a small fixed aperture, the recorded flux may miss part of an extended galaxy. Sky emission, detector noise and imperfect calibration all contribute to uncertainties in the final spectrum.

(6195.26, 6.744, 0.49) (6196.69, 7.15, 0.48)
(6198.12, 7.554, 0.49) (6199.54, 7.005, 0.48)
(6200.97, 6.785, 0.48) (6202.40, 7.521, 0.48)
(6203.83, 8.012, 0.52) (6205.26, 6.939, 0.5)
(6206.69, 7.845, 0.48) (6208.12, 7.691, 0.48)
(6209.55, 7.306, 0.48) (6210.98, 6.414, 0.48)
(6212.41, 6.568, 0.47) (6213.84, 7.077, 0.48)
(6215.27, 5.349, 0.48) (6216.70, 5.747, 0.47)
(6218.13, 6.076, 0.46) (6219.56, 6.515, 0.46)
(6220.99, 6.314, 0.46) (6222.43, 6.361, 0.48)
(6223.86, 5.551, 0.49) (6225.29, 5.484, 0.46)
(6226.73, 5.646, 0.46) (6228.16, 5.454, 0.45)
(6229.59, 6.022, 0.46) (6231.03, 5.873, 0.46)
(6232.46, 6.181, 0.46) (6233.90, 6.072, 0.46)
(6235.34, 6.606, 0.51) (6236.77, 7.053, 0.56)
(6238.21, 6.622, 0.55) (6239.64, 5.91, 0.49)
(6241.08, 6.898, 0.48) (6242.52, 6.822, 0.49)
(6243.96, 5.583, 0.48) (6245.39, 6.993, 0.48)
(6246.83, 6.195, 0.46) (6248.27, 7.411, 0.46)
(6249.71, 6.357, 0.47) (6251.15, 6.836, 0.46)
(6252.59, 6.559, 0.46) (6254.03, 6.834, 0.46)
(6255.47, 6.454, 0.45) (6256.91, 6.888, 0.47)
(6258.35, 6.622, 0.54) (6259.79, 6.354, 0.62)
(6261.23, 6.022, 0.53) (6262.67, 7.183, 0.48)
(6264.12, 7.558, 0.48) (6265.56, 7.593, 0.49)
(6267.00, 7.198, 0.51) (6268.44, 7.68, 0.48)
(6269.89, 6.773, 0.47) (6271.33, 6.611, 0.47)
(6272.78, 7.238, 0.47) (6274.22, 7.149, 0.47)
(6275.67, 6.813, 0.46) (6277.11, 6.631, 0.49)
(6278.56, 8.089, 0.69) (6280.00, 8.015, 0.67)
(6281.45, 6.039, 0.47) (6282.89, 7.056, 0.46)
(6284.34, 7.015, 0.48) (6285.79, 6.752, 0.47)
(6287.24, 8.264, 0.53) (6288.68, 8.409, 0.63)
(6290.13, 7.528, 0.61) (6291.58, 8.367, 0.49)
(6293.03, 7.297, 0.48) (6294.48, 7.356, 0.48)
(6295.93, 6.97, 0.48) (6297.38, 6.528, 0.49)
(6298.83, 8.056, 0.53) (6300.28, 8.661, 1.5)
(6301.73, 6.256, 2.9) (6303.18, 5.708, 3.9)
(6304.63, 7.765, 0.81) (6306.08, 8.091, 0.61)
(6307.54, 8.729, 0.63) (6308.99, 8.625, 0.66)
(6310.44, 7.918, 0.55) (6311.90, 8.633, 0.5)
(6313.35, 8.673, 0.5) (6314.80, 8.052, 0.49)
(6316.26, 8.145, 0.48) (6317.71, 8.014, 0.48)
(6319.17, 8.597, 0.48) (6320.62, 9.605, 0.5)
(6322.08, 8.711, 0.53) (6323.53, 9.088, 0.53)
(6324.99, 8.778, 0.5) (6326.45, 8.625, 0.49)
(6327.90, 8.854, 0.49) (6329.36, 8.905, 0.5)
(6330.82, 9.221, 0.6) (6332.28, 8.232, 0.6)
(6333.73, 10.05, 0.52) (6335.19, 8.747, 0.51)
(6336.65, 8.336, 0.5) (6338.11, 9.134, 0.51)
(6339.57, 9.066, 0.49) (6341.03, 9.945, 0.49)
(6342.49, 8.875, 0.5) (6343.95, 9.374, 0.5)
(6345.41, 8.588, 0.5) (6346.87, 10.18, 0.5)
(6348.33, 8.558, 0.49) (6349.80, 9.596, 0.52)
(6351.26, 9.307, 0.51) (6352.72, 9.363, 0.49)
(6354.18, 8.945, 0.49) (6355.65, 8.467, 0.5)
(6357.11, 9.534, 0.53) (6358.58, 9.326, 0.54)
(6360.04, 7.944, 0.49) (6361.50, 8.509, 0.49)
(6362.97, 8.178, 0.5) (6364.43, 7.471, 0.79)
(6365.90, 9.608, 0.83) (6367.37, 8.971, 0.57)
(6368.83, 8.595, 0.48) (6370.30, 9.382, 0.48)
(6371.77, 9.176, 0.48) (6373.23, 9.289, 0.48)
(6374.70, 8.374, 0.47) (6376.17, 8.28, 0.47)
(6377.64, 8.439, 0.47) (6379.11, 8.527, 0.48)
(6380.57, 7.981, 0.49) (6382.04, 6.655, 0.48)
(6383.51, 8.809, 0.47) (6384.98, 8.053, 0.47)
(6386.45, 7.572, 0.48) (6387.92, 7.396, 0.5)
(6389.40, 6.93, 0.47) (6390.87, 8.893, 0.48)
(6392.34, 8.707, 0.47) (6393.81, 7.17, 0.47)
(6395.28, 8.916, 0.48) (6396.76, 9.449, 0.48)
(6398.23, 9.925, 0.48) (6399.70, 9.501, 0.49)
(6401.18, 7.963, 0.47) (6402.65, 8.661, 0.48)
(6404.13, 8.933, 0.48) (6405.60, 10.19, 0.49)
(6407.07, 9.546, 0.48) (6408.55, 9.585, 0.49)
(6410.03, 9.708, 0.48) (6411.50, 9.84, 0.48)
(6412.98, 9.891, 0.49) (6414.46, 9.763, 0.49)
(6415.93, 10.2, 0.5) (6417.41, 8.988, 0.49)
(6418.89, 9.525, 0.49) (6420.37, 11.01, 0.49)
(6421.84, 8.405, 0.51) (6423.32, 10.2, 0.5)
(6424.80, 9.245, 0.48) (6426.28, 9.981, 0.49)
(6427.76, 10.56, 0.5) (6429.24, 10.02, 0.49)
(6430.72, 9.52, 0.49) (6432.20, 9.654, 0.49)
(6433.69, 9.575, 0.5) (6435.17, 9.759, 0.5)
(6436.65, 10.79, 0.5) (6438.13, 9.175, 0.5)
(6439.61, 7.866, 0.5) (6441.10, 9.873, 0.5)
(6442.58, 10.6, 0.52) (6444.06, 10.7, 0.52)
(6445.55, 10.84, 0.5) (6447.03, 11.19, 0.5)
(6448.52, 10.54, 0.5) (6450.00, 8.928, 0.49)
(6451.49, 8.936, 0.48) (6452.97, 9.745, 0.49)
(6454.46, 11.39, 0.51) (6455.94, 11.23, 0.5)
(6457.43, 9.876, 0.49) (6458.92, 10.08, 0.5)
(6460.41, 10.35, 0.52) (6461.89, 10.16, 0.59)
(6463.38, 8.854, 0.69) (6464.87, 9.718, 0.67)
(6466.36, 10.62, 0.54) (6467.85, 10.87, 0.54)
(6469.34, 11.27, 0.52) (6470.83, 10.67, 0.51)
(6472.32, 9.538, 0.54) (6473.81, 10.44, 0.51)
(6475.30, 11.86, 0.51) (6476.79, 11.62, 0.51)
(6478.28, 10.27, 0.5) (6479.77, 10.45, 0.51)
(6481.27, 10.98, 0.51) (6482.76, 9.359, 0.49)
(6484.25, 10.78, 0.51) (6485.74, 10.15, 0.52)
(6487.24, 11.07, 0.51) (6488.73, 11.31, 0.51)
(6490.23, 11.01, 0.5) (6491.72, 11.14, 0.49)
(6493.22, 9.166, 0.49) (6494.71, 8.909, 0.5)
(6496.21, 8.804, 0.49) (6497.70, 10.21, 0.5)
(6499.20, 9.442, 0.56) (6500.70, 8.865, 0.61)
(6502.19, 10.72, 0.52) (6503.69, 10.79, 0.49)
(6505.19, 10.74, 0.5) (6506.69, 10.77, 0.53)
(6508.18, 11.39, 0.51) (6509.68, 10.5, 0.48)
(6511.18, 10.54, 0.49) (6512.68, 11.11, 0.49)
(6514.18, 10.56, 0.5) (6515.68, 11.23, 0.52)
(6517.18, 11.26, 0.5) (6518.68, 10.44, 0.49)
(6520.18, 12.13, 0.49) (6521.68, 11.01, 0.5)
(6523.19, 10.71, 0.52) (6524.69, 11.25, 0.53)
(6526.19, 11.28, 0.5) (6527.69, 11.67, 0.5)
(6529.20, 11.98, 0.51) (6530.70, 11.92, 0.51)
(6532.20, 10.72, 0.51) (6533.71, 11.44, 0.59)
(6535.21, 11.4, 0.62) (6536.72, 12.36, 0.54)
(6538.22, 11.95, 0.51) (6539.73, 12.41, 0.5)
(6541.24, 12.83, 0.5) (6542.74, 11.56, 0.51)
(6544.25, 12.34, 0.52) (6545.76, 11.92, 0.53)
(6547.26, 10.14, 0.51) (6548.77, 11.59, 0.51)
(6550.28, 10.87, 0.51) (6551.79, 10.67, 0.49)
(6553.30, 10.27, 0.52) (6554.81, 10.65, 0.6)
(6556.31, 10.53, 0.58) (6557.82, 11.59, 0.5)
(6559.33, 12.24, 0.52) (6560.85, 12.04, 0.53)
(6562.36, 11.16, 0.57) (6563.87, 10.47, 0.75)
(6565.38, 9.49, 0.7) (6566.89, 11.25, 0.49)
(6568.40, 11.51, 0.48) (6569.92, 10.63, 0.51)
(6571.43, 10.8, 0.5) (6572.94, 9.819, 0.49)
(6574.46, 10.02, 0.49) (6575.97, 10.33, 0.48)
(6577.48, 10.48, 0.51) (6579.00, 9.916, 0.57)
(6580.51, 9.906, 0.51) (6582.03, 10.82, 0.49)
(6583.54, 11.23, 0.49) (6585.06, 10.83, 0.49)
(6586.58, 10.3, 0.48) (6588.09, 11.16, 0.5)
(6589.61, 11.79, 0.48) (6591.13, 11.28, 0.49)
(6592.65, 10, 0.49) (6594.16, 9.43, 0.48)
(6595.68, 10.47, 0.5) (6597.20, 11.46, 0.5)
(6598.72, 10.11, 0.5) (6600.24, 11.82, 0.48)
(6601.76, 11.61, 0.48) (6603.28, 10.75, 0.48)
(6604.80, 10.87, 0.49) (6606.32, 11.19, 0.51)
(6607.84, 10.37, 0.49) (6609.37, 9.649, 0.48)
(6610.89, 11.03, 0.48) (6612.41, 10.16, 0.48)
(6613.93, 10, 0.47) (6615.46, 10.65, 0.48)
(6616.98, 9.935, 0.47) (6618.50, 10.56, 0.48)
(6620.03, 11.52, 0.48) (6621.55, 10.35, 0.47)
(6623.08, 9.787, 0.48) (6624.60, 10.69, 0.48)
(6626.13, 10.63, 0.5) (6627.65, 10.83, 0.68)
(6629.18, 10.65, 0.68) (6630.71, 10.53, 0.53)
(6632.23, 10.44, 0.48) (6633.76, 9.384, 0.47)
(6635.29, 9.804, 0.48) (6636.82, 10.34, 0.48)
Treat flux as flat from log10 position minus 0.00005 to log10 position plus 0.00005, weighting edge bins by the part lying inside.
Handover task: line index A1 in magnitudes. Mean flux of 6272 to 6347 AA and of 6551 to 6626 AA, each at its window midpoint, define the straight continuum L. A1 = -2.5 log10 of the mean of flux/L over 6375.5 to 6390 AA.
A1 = 0.12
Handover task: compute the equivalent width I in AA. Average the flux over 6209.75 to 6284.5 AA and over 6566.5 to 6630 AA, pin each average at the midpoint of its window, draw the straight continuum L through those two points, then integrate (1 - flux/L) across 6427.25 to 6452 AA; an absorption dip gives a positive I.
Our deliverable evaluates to -3.1 AA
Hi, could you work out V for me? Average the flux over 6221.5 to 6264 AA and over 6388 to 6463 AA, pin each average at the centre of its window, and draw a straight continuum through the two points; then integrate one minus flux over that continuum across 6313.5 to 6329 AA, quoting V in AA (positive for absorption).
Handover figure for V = -1.7 AA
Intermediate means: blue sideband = 6.39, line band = 8.65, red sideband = 9.63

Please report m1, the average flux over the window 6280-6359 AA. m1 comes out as 8.38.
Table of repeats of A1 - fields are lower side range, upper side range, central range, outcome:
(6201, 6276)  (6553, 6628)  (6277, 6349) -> -0.101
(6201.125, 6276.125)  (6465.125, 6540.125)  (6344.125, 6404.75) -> 0.015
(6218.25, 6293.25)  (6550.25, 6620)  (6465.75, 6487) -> -0.135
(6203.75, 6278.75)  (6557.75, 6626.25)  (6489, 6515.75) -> -0.073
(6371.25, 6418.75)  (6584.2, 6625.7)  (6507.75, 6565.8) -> -0.125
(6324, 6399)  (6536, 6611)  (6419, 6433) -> -0.047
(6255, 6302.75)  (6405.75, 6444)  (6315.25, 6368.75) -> -0.077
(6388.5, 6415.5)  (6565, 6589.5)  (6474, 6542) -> -0.094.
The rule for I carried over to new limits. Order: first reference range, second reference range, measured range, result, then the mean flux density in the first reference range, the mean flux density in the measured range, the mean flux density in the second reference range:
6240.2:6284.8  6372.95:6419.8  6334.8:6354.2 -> -2.6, 6.88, 9.16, 8.81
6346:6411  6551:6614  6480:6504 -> -0.8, 8.74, 10.2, 10.7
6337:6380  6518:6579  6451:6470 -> -0.2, 8.92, 10.3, 11.2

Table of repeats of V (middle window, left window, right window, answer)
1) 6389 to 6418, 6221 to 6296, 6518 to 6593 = -0.86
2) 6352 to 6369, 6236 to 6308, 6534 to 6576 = -0.79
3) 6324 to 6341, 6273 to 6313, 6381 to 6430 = -1.85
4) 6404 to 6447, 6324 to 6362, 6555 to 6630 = -1.13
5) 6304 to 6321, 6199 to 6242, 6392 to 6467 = -1.00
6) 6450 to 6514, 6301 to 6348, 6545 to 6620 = -2.91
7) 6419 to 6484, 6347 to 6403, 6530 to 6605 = -4.00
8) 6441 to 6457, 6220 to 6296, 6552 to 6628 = -2.38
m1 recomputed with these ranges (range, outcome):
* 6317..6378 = 8.91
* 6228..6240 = 6.24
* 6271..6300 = 7.34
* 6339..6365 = 8.97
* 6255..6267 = 6.87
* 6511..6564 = 11.4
